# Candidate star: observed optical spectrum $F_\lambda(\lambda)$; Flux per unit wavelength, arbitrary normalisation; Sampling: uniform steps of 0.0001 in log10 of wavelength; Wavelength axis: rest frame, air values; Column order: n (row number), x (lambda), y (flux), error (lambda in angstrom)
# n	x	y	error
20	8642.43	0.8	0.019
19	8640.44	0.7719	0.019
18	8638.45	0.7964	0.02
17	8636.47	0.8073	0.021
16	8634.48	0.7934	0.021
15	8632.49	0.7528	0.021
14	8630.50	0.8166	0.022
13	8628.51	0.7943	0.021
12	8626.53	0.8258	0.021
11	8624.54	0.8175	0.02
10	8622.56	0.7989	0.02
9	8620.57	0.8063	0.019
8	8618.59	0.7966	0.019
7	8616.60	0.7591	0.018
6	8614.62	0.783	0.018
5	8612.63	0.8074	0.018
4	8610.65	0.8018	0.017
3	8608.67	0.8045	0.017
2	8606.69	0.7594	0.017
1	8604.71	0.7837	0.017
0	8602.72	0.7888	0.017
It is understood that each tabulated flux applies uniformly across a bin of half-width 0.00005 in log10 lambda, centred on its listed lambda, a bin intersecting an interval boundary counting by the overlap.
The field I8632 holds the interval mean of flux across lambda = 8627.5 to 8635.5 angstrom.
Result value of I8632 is 0.789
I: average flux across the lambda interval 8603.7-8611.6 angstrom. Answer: 0.787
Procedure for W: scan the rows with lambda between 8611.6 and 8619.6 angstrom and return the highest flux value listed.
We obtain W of 0.8074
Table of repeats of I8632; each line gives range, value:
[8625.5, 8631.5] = 0.812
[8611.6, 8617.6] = 0.783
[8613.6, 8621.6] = 0.786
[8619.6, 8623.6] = 0.803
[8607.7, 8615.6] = 0.799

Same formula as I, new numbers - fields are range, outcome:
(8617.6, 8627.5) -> 0.809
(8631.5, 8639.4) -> 0.788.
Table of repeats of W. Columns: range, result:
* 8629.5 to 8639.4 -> 0.8166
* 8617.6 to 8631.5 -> 0.8258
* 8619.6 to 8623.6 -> 0.8063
